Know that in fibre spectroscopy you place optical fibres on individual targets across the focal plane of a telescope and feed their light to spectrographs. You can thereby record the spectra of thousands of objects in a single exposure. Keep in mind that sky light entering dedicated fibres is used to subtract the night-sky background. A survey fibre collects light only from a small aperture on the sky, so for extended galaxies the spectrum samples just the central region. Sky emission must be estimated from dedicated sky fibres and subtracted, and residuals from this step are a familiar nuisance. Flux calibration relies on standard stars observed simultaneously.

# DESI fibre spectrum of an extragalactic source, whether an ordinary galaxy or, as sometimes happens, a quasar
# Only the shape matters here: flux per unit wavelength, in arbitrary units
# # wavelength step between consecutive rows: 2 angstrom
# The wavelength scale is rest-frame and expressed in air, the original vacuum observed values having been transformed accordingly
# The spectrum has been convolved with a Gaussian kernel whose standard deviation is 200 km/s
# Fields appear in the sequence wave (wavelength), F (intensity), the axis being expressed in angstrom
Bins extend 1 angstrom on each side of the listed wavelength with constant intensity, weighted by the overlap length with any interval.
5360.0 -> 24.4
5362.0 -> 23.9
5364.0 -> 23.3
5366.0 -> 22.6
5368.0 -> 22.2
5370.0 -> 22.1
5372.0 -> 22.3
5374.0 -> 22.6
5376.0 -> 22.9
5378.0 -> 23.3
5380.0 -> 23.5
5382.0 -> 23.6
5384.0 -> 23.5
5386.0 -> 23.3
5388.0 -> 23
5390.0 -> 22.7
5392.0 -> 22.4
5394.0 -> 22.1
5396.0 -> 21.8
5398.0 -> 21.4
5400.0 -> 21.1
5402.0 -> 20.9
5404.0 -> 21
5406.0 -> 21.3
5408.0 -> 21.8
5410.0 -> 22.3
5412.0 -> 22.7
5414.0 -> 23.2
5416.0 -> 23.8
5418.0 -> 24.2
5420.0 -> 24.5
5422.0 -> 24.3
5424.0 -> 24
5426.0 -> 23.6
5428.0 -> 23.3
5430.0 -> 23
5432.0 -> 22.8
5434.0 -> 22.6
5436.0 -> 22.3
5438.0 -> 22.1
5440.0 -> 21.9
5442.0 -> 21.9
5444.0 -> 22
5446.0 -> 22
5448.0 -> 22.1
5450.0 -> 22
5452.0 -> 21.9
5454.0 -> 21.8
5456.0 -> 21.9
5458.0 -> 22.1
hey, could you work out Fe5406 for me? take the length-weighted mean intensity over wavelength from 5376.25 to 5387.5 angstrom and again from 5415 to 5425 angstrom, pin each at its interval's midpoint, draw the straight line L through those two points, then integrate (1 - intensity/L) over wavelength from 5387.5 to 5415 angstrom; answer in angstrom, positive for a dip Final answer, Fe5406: 2.10 angstrom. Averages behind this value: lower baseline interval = 23.4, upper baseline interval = 24.2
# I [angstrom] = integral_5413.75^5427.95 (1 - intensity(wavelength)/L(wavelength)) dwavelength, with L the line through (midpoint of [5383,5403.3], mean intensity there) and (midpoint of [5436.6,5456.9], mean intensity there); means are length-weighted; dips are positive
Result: -1.2 angstrom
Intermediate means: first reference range 22.2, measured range 23.9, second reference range 22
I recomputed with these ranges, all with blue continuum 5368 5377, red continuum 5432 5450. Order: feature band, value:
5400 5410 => 0.4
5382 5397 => -0.3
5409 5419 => -0.4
